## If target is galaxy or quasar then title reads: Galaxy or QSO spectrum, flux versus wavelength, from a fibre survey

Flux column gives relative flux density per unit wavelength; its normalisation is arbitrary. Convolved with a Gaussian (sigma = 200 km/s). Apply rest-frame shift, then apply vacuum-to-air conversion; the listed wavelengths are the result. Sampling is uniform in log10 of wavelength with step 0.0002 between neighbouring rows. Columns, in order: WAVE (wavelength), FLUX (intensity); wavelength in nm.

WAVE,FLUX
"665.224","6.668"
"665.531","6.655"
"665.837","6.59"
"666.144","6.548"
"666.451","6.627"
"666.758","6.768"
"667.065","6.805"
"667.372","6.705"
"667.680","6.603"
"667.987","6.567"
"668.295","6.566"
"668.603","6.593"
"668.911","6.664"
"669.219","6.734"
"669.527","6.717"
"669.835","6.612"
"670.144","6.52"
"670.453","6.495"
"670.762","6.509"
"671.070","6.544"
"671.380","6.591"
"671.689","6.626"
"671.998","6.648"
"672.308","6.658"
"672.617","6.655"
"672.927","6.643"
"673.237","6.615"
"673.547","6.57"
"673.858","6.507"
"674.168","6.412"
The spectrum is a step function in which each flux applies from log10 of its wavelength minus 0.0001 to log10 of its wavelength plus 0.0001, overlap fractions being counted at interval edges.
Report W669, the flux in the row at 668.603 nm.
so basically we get 6.593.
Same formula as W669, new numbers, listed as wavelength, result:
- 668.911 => 6.664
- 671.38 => 6.591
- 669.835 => 6.612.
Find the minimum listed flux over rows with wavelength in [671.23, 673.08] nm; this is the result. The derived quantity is 6.591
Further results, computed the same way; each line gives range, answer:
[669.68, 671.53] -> 6.495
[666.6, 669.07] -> 6.566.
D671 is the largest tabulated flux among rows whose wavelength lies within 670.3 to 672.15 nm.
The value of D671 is 6.648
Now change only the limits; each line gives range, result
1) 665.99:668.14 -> 6.805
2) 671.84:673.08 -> 6.658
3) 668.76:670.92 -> 6.734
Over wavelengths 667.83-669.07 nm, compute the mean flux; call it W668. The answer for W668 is 6.6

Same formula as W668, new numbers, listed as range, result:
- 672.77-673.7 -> 6.61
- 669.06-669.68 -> 6.73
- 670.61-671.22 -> 6.54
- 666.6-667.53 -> 6.76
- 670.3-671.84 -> 6.55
